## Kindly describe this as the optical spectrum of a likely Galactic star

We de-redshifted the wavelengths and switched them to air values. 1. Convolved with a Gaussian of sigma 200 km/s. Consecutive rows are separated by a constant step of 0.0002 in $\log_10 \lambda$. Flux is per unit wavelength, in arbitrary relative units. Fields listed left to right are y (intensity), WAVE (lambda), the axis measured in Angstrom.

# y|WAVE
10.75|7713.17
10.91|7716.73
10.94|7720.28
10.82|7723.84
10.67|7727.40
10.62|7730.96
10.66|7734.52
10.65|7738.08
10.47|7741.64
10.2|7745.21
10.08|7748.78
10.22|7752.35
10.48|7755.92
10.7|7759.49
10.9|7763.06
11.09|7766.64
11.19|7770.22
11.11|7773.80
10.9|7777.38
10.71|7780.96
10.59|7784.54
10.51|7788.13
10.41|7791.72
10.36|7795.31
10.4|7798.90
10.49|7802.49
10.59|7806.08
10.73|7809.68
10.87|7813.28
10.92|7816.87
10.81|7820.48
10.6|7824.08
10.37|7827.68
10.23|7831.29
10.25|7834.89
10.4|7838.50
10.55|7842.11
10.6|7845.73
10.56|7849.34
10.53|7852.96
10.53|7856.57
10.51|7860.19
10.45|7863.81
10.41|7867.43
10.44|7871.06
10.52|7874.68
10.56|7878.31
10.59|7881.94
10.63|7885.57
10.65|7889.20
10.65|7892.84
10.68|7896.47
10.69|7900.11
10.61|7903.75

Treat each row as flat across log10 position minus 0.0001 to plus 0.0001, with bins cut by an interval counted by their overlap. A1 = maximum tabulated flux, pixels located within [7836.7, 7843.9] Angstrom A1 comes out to 10.55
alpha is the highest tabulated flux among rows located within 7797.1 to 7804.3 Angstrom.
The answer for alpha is 10.49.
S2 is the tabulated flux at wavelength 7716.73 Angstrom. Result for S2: 10.91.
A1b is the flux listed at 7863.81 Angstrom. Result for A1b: 10.45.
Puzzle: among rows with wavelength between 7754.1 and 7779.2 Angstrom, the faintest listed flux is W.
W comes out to 10.48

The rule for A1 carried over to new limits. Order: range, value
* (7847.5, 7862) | 10.56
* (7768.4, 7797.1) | 11.19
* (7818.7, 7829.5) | 10.81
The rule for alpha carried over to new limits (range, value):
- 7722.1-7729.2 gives 10.82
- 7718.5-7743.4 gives 10.94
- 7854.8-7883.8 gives 10.59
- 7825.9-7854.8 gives 10.6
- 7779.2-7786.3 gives 10.71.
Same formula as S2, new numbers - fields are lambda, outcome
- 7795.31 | 10.36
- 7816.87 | 10.92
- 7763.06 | 10.9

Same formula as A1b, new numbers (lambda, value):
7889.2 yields 10.65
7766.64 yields 11.09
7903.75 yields 10.61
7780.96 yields 10.71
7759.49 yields 10.7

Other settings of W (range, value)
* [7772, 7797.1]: 10.36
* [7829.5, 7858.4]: 10.23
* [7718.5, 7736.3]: 10.62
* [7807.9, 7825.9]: 10.6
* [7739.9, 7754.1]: 10.08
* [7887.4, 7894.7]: 10.65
